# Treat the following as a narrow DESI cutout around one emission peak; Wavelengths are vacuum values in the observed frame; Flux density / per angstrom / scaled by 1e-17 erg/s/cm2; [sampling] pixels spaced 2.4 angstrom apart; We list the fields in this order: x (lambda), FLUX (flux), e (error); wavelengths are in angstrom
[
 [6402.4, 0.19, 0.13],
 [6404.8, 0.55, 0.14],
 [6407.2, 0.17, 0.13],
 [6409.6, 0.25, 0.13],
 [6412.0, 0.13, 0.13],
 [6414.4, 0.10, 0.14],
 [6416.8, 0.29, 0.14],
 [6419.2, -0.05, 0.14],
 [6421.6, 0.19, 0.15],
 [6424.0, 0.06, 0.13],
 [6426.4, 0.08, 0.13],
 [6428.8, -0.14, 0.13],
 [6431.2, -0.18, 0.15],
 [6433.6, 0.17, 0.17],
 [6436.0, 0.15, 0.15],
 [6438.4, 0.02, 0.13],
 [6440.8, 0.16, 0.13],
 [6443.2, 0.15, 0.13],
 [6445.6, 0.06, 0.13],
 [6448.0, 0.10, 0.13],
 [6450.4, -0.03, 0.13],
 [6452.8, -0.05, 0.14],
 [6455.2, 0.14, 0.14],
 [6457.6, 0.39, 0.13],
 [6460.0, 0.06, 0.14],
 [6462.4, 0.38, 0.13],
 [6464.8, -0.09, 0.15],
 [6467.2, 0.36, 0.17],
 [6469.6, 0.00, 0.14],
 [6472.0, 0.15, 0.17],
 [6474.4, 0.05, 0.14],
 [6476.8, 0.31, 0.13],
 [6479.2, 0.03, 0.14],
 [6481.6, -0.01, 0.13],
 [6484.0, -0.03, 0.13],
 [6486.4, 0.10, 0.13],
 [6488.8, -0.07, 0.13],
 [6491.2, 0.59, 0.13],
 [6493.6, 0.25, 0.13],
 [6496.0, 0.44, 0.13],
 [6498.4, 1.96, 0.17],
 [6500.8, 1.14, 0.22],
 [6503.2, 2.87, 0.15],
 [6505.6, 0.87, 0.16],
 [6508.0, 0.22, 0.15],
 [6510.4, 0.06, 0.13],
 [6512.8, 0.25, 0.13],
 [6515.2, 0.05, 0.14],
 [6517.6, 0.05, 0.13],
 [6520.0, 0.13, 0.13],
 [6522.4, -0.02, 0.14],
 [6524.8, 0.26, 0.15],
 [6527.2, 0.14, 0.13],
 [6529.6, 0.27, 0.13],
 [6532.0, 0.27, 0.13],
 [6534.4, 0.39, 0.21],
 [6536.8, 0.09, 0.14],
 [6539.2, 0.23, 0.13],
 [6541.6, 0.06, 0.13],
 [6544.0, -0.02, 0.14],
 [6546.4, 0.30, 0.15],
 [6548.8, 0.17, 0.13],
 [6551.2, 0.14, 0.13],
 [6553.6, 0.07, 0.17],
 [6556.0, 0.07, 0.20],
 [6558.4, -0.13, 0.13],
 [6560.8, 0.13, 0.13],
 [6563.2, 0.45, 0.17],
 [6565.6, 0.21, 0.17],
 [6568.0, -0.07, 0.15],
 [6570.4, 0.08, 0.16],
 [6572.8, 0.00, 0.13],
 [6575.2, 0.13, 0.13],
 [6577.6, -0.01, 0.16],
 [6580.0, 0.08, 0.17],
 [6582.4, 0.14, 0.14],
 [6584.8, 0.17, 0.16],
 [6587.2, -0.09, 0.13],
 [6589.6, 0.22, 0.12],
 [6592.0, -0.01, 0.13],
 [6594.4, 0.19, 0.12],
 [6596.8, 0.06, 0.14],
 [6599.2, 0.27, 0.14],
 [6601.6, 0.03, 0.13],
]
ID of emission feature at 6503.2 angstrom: [O II] 3727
